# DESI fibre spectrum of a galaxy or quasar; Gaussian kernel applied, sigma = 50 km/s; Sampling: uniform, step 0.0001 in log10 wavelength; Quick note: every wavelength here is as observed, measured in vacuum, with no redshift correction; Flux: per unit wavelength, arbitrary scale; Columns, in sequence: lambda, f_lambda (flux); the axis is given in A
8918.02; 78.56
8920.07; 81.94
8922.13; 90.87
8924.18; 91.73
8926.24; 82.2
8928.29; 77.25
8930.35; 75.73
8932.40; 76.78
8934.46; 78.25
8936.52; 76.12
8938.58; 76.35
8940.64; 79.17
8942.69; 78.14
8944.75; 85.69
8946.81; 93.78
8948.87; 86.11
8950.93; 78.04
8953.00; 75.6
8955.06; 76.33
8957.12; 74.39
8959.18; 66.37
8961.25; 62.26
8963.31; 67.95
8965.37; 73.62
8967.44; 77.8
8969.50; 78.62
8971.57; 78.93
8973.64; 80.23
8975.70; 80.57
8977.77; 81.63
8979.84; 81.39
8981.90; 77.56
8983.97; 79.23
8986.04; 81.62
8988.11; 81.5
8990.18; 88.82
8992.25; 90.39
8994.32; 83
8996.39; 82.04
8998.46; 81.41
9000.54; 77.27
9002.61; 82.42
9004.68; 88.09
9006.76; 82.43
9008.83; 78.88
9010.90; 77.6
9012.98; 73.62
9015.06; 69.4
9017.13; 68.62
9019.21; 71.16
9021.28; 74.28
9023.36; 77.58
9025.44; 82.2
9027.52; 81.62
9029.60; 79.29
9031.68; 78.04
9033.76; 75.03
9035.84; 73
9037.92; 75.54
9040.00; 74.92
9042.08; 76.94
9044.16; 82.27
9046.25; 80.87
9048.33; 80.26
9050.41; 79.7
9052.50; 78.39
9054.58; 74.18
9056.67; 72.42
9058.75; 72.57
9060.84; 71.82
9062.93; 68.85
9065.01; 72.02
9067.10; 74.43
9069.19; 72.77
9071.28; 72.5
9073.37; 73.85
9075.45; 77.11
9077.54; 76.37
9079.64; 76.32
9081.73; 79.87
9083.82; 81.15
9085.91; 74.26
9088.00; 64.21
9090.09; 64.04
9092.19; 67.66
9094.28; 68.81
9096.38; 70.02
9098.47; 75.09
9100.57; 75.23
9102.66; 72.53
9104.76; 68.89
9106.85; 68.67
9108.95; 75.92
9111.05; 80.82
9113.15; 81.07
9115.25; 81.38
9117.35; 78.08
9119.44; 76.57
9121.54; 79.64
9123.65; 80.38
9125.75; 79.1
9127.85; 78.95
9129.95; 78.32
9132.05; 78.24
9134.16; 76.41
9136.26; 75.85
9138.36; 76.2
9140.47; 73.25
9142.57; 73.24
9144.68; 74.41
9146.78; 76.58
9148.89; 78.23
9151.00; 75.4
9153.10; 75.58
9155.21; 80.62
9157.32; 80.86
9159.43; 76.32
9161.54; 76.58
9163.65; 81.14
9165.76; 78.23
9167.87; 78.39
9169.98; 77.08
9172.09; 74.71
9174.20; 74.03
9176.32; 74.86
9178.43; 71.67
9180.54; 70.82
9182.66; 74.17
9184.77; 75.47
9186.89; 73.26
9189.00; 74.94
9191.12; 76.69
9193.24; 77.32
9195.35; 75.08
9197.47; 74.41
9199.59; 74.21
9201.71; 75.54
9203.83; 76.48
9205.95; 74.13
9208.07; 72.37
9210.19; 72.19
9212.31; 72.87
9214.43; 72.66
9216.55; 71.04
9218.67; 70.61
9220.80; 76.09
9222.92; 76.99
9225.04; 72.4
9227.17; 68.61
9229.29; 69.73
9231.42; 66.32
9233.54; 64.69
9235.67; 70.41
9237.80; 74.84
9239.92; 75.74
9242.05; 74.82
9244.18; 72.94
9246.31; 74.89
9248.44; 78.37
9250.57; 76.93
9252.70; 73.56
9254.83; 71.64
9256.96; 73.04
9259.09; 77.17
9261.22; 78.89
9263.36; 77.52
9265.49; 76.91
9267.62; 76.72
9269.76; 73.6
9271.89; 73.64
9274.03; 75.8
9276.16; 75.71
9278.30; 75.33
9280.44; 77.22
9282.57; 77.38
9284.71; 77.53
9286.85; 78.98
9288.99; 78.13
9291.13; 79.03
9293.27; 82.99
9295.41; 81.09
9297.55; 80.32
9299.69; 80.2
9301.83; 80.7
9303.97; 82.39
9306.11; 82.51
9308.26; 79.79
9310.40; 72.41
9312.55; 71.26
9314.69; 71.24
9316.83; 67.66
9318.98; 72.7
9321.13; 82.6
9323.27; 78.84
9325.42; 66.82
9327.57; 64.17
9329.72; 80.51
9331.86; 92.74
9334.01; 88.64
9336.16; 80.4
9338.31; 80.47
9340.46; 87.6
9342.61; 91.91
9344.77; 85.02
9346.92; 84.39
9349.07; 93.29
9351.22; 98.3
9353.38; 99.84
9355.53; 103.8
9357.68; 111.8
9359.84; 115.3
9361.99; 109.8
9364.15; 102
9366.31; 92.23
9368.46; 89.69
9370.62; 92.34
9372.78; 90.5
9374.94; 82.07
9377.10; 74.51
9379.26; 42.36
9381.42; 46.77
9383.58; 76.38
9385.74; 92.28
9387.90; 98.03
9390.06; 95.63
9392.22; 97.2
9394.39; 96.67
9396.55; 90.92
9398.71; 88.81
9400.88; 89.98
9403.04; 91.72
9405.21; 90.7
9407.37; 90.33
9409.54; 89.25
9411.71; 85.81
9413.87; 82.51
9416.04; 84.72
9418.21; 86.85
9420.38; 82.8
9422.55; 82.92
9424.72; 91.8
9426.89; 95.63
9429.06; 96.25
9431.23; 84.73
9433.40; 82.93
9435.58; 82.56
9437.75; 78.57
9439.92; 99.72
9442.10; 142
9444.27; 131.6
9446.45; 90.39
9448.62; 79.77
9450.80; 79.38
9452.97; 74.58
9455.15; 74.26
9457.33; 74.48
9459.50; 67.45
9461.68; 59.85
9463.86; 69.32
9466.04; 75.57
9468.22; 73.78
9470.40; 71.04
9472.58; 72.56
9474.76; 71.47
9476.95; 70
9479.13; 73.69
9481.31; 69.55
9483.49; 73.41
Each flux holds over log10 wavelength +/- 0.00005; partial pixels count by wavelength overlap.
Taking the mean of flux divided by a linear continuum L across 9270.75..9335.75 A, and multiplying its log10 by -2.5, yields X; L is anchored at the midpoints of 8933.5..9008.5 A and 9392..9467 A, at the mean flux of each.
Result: 0.101 mag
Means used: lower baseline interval 79.5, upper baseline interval 87.4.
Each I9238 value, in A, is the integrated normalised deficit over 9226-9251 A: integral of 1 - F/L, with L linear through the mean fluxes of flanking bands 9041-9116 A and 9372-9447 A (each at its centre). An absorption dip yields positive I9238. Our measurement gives 2.8 A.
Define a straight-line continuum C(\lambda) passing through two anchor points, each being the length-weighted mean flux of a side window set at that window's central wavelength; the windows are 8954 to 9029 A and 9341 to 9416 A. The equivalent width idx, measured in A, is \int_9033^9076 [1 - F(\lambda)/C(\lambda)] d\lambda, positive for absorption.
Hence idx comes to 2.59 A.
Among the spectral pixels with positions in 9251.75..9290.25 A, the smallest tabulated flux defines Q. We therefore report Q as 71.64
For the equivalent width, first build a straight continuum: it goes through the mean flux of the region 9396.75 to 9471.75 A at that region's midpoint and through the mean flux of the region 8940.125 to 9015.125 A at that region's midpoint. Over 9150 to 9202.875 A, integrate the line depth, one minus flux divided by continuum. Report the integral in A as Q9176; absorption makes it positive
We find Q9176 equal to 4.07 A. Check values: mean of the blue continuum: 79.4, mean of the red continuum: 85.9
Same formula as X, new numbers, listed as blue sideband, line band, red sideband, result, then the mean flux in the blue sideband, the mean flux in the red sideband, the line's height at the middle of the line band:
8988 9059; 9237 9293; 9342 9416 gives 0.14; 78.5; 90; 86.3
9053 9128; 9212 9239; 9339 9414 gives 0.15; 74.4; 90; 81.8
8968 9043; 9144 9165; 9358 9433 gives 0.07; 79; 88.4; 82.6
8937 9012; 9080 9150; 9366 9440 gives 0.09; 79.6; 85.9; 81.7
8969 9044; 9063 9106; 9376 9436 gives 0.11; 79.1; 85.4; 80.3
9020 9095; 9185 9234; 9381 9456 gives 0.11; 75.2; 89.7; 81.3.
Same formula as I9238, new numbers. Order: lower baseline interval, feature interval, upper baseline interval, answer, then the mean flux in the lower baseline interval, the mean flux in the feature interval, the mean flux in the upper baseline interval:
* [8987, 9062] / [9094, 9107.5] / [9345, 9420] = 1.5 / 78.2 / 71.6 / 89.8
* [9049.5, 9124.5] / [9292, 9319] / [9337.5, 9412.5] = 2.7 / 74.3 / 77.5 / 90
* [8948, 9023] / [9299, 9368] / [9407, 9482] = -3.3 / 78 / 86.1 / 83.4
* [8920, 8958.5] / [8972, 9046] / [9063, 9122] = -1.4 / 80.6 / 79.1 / 74.1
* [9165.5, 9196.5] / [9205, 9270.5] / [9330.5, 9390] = 4.9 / 75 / 73.5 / 89.1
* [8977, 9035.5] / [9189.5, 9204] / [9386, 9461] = 1.5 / 79.4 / 75.6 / 89.6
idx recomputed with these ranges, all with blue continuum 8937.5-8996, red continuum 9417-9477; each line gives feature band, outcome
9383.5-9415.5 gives -2.8 A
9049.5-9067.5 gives 1.4 A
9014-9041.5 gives 1.5 A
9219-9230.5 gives 1.3 A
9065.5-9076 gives 0.8 A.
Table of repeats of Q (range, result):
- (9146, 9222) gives 70.61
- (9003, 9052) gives 68.62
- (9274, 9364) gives 64.17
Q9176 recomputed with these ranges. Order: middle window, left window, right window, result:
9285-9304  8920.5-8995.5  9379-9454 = 1.4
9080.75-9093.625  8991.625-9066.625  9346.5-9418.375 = 1.2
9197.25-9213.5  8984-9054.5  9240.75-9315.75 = 0.7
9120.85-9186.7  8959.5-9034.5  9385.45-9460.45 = 4.8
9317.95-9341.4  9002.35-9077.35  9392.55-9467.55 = 1.3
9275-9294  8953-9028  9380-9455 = 1.7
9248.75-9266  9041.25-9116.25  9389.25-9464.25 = 1.2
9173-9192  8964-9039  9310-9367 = 2.1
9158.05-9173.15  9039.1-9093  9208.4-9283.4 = -0.7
